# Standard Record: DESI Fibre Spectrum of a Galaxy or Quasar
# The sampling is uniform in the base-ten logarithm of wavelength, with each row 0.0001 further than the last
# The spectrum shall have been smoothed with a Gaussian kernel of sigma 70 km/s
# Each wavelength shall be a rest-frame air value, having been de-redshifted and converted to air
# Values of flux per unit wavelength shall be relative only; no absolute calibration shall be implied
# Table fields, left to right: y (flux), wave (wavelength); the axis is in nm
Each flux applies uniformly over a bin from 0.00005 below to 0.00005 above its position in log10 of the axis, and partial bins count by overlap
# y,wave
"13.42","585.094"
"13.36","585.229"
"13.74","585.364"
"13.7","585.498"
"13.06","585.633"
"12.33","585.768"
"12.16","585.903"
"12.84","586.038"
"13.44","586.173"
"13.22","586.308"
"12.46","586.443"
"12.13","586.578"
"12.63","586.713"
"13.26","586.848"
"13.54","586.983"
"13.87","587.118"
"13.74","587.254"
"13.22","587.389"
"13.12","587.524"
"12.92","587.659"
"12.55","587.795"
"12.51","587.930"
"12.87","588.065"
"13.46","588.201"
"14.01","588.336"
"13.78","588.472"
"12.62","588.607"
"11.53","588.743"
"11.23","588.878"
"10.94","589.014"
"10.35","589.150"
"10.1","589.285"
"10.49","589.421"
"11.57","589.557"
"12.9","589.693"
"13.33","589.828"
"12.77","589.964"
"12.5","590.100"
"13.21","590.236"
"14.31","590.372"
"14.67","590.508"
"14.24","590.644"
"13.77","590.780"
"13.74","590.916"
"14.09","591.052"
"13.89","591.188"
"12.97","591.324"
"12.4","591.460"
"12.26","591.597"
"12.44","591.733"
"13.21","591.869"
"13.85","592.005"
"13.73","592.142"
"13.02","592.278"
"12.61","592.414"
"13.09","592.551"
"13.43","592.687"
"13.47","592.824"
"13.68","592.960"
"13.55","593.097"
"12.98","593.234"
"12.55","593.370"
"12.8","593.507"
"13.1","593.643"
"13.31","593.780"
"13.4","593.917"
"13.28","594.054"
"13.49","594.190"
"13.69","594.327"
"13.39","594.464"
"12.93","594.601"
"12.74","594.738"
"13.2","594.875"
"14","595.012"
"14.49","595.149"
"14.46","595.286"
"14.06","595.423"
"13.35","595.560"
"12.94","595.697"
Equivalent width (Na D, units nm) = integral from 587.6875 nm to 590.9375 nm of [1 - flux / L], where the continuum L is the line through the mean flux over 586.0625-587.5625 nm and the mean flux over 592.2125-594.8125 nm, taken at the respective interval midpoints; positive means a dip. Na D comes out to 0.13 nm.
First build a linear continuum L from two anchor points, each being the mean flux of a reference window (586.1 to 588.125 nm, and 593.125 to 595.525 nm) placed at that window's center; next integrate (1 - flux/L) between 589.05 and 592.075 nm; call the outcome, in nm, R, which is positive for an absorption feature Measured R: 0.084 nm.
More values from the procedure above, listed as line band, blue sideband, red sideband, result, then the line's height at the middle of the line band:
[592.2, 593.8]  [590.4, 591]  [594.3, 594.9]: 0.05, 13.5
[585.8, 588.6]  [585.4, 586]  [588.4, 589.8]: -0.17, 12.3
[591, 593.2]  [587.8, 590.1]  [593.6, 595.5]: -0.05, 12.9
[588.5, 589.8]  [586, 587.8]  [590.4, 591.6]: 0.19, 13.4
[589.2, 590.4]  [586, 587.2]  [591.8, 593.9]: 0.08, 13.1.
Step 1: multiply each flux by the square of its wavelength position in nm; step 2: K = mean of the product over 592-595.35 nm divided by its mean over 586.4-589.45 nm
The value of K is 1.1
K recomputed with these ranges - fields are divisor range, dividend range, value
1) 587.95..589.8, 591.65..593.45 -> 1.11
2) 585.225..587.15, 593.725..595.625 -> 1.07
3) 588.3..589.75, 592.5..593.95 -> 1.14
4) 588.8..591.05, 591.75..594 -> 1.06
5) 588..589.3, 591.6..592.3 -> 1.10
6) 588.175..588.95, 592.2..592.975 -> 1.05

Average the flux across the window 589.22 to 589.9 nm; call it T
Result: 11.7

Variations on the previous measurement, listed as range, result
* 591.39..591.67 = 12.3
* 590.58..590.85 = 14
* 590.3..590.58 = 14.5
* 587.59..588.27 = 12.9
